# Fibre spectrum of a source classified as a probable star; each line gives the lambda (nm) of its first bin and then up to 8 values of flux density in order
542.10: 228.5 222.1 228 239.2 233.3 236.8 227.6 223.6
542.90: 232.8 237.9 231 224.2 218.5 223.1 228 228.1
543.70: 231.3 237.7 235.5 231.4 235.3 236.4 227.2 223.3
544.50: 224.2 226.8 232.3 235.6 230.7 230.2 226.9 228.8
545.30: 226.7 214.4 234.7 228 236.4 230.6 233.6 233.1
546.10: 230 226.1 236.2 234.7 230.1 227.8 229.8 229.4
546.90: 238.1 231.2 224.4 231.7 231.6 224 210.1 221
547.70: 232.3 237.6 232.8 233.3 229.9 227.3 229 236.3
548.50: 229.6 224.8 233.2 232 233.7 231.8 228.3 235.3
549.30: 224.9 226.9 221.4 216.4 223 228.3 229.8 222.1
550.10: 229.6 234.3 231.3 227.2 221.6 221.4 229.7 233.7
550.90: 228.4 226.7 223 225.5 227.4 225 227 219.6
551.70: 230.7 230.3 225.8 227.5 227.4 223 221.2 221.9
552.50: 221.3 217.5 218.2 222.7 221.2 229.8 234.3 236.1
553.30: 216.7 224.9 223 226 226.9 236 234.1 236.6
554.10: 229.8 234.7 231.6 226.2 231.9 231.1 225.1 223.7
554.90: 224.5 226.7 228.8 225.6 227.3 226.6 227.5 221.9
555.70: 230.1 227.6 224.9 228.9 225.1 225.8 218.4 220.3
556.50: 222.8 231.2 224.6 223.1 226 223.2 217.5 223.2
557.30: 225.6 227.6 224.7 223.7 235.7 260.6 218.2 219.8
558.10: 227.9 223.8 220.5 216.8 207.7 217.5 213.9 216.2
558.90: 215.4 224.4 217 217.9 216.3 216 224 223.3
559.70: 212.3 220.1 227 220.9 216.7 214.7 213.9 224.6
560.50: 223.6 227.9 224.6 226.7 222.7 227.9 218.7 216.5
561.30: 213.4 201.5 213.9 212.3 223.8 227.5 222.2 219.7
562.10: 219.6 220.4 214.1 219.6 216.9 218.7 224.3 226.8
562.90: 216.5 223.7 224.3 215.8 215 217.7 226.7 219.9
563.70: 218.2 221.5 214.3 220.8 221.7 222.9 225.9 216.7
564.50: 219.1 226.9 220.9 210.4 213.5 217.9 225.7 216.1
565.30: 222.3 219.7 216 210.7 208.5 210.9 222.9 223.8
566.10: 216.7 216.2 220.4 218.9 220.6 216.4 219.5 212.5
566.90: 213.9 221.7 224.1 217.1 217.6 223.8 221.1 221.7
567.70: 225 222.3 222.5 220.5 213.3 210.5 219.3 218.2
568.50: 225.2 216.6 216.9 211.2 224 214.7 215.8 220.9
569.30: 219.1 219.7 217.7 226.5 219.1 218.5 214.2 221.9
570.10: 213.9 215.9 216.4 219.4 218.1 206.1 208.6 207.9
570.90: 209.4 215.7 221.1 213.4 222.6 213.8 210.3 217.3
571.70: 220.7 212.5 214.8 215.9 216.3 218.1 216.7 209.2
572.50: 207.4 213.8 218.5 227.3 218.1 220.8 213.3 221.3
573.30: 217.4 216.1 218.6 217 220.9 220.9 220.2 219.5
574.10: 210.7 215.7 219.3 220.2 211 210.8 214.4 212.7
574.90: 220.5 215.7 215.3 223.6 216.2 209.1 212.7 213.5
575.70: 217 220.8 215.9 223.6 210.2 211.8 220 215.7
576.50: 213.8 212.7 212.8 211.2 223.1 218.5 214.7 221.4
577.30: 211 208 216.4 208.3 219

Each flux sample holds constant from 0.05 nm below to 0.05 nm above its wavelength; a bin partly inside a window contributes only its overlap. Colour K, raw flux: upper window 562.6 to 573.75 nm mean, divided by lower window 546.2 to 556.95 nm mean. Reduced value 1.0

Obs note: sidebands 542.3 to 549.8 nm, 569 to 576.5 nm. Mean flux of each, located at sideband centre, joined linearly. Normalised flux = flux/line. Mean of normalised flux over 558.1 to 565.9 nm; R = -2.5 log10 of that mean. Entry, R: 0.01 mag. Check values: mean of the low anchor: 230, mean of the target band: 219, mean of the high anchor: 216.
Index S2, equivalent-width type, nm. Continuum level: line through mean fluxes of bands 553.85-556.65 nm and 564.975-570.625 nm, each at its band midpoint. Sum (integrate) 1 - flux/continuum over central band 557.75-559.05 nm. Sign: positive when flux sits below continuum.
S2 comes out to 0.02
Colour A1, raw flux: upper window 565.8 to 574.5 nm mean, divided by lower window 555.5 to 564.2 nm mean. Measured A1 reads 0.98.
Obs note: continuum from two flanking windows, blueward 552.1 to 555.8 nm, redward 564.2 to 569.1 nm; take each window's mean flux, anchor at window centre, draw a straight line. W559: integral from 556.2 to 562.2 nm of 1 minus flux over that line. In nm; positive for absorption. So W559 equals 0.06 nm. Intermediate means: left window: 227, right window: 219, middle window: 221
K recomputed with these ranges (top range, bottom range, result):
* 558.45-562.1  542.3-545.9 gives 0.95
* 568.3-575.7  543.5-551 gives 0.94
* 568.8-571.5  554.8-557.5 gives 0.96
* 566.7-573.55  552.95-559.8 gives 0.97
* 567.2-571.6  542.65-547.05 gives 0.95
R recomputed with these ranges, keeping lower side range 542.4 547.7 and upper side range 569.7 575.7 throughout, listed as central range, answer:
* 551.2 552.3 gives 0.00 mag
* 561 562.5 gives 0.02 mag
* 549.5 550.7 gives 0.01 mag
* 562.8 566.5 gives 0.00 mag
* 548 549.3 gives -0.01 mag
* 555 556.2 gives -0.01 mag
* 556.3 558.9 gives 0.00 mag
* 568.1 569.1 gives 0.00 mag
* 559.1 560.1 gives 0.01 mag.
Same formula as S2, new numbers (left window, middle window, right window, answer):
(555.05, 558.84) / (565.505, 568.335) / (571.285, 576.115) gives 0.02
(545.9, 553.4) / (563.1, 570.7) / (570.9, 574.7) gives 0.03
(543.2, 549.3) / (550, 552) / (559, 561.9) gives -0.01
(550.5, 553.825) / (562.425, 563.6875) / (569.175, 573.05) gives 0.00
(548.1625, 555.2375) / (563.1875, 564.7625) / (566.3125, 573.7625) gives 0.00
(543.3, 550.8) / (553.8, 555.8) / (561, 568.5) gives -0.04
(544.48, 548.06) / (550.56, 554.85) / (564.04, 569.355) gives -0.01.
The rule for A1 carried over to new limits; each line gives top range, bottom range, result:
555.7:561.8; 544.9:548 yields 0.97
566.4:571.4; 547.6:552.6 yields 0.96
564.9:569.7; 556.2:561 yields 0.98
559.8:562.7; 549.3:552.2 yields 0.97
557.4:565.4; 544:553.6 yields 0.97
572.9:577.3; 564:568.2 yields 0.99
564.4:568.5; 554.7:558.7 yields 0.97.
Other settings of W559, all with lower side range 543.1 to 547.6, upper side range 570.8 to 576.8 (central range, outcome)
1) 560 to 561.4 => 0.01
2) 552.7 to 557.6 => -0.04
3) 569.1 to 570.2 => 0.00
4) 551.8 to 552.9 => 0.01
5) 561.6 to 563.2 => 0.00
